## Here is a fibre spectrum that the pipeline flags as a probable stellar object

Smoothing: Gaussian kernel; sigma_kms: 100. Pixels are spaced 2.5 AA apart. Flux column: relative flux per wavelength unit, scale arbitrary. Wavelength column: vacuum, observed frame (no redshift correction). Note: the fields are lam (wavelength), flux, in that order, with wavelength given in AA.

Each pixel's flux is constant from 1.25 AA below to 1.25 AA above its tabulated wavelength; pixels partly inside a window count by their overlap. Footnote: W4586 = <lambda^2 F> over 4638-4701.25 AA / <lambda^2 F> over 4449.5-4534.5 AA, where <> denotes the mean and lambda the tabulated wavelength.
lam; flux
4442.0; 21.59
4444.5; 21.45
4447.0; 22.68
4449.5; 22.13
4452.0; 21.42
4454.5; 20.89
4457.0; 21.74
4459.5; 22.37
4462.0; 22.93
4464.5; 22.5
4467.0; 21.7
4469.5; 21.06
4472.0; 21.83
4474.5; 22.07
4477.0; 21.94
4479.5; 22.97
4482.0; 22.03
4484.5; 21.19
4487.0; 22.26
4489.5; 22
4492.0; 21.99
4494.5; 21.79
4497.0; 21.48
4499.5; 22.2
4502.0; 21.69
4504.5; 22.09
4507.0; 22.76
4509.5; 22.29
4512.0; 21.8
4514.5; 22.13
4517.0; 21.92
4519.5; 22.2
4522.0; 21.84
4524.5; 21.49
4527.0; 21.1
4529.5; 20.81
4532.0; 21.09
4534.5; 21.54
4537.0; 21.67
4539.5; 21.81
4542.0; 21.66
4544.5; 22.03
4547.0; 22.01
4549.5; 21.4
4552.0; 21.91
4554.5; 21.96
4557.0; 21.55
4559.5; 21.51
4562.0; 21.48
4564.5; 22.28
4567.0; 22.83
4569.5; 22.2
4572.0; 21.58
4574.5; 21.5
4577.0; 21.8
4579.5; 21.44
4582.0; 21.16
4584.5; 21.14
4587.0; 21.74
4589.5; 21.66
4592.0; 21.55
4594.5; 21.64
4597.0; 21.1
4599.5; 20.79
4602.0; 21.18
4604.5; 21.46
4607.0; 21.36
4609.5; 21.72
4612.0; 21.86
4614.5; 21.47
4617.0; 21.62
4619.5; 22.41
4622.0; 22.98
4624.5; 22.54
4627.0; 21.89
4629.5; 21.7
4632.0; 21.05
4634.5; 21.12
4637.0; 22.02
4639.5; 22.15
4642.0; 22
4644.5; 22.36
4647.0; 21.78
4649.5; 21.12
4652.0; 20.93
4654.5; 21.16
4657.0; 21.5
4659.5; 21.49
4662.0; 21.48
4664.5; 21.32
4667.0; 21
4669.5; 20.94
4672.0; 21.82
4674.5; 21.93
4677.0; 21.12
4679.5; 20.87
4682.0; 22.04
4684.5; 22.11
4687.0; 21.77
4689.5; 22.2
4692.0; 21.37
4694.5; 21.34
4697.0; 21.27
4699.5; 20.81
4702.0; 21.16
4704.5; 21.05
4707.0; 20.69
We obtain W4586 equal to 1.06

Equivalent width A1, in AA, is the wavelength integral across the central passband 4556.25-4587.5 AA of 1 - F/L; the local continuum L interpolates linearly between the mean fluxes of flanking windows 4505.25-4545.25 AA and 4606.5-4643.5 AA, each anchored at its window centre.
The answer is 0.1 AA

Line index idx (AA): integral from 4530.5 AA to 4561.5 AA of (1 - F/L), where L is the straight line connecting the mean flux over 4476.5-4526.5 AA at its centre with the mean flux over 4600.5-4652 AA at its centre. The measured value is 0.34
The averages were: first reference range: 22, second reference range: 21.8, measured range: 21.7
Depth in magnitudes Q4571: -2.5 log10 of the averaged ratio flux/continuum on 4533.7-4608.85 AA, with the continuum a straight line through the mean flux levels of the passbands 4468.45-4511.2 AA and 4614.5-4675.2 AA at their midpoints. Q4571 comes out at 0.01 mag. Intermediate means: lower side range 22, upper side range 21.7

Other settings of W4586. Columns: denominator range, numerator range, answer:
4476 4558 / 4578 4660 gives 1.03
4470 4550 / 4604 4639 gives 1.05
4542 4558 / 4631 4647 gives 1.04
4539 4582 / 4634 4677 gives 1.03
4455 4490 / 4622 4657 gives 1.06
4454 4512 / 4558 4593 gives 1.03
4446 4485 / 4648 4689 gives 1.07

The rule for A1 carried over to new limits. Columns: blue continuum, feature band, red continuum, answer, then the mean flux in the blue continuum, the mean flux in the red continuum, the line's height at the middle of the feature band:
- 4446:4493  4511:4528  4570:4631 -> 0.0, 22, 21.6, 21.9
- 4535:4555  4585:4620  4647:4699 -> 0.2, 21.8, 21.4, 21.6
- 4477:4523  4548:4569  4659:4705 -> 0.0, 22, 21.4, 21.8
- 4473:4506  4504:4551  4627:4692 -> 0.3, 22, 21.6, 21.9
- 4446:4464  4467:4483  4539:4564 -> 0.0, 22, 21.7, 22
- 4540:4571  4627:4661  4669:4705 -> 0.1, 21.9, 21.5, 21.6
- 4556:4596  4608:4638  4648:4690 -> -0.4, 21.7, 21.4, 21.6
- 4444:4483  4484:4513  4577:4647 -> -0.1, 22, 21.7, 21.9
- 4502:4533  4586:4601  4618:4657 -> 0.3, 21.8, 21.8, 21.8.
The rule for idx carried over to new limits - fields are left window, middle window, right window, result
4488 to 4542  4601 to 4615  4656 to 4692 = 0.08 AA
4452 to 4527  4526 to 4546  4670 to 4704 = 0.34 AA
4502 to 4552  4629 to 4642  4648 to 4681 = -0.15 AA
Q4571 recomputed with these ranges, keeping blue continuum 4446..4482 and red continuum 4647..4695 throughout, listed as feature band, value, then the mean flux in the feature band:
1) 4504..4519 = -0.01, 22.2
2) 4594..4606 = 0.02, 21.2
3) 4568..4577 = 0.00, 21.8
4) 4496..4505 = 0.00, 21.9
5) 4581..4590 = 0.01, 21.4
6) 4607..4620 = -0.01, 21.7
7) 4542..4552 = 0.00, 21.8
